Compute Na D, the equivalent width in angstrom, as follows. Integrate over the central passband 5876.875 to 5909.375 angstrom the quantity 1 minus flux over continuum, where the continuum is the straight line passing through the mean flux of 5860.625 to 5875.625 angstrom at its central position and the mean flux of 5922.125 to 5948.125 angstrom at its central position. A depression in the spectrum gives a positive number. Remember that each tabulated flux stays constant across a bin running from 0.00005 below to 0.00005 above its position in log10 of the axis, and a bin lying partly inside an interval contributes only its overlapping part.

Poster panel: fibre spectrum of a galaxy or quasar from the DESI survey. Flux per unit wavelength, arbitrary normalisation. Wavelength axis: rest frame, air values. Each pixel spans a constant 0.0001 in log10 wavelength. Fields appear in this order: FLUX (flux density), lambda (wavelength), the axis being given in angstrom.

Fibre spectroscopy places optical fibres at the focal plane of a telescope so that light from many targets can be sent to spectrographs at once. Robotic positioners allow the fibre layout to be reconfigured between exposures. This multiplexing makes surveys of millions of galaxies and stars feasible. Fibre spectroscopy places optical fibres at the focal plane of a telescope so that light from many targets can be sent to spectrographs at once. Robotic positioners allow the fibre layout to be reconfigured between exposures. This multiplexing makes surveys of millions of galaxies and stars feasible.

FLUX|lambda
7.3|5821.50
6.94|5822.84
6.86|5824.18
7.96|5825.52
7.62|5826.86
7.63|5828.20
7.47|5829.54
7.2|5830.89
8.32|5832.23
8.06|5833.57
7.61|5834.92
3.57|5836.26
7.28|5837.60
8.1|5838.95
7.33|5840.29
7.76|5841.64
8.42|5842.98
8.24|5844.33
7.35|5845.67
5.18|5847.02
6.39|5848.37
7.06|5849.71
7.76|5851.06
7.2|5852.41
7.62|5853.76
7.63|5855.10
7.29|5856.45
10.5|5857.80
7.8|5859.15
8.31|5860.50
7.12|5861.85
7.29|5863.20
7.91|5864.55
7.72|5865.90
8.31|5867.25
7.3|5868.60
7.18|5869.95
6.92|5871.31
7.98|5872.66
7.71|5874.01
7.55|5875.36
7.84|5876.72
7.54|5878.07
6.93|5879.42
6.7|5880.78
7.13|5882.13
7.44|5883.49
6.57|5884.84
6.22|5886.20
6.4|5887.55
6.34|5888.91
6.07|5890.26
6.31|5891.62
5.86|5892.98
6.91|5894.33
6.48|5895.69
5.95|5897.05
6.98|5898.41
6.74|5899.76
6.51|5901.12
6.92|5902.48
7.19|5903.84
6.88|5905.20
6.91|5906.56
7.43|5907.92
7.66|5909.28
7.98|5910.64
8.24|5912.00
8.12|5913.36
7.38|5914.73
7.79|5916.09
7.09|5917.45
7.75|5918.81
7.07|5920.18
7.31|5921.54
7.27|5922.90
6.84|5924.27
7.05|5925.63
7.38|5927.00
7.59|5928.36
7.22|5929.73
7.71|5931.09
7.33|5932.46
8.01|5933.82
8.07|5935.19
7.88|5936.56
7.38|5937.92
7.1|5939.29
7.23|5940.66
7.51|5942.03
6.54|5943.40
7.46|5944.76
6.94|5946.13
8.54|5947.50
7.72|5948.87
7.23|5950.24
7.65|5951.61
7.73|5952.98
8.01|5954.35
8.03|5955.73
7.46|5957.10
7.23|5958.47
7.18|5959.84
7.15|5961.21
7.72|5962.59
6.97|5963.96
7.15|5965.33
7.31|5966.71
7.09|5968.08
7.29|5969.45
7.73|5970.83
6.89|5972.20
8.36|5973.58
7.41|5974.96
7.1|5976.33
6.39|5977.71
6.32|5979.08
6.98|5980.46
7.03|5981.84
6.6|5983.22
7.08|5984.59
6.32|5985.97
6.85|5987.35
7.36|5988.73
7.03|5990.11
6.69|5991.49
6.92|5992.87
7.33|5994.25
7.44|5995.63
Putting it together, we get 3.3 angstrom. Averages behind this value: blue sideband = 7.57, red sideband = 7.42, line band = 6.76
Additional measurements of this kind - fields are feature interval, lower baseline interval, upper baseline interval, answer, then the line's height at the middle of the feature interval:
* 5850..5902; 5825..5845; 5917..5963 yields 1.9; 7.48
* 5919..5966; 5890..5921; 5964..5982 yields -2.1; 7.12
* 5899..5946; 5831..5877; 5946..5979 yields 0.6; 7.45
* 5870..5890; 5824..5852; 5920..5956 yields 0.8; 7.37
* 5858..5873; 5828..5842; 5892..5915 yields -1.1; 7.18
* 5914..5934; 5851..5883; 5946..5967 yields 0.5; 7.56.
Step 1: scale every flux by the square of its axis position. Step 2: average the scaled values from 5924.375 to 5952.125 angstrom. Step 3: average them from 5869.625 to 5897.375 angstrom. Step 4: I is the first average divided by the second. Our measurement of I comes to 1.11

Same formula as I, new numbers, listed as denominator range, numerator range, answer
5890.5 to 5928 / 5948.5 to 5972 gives 1.06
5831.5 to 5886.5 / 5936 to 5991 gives 1.01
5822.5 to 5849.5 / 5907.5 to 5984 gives 1.06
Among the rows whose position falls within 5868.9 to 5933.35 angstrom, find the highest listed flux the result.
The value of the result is 8.24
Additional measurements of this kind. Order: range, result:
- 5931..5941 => 8.07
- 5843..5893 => 10.5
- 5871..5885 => 7.98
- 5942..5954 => 8.54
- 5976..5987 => 7.1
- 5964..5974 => 8.36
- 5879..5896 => 7.44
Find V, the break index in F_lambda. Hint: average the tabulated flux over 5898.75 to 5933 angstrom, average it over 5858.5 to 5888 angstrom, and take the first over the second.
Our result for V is 1.00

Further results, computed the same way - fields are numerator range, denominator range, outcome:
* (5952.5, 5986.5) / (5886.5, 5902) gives 1.13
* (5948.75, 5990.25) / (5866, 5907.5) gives 1.04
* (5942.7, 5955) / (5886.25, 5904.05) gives 1.16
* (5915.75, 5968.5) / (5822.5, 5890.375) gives 1.01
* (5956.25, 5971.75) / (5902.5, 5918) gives 0.97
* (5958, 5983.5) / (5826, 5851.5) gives 0.98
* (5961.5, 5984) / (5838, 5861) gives 0.94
